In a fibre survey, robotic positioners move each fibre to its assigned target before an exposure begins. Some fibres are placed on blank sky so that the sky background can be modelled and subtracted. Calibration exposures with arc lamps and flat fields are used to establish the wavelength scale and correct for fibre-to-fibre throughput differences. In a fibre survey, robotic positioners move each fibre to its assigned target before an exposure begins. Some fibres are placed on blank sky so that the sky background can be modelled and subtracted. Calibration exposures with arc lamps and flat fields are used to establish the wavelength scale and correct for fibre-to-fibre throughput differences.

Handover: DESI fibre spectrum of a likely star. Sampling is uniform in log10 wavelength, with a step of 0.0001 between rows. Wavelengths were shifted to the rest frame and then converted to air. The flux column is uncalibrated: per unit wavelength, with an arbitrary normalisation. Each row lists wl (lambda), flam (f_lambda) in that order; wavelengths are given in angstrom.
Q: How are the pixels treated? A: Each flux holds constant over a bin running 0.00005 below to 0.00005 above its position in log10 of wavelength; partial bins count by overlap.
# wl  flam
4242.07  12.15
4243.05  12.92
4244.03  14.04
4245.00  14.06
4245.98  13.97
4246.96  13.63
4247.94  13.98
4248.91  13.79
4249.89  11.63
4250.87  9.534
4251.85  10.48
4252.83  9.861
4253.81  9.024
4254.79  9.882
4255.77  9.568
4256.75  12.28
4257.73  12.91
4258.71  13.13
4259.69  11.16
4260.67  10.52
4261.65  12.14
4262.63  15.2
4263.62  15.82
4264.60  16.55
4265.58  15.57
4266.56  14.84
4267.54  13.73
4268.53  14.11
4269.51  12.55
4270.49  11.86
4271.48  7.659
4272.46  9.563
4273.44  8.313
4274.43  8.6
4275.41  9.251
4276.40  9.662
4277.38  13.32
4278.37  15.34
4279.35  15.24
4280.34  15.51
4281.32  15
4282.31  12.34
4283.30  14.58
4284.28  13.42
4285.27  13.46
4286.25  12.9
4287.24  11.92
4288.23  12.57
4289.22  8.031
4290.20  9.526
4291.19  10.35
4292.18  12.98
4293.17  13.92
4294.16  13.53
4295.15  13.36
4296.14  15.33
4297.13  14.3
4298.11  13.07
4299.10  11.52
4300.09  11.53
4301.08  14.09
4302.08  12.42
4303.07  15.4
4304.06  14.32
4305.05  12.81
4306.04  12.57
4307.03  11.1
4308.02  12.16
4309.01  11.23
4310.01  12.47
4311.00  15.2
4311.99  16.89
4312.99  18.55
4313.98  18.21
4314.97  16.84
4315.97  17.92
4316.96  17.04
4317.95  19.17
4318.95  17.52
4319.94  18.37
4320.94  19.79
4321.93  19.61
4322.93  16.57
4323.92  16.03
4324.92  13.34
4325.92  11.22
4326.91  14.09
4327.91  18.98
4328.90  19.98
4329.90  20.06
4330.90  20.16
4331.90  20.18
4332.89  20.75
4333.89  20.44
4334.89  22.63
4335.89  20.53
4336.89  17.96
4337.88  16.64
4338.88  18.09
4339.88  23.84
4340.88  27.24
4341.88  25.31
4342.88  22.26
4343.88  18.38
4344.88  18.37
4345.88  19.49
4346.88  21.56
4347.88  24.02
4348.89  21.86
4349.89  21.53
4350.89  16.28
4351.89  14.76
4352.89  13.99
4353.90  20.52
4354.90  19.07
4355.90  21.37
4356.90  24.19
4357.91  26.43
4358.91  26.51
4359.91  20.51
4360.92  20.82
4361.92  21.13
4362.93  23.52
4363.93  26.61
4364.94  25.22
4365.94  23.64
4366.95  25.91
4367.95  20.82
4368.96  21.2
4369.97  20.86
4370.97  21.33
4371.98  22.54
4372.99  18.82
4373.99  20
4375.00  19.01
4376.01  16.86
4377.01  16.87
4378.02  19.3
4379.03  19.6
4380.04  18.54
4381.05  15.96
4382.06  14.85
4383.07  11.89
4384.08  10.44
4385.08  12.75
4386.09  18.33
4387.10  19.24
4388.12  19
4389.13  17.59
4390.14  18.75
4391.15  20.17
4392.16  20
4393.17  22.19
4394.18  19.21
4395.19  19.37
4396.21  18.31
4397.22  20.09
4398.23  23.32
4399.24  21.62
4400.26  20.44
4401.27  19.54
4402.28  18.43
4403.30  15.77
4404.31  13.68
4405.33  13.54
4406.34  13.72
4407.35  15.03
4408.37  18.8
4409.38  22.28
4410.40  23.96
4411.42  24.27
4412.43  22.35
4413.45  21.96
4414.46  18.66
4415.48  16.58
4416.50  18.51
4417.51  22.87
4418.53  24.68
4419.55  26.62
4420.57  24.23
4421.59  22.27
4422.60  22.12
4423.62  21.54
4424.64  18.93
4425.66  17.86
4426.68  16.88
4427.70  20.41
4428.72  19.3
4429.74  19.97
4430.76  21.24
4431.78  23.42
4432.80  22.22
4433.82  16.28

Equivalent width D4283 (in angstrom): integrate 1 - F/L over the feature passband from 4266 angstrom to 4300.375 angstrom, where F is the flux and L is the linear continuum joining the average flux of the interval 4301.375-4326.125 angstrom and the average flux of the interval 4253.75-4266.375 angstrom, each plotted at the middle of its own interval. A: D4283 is 3.8 angstrom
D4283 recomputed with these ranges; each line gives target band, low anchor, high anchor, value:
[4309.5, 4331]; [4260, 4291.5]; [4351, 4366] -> 0.4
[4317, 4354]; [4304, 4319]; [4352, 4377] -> -2.4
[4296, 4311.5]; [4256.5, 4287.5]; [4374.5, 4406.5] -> 1.2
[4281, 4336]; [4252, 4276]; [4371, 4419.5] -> -3.5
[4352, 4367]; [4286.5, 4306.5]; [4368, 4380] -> -3.2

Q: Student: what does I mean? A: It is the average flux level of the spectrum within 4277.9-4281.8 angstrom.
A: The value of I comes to 15.3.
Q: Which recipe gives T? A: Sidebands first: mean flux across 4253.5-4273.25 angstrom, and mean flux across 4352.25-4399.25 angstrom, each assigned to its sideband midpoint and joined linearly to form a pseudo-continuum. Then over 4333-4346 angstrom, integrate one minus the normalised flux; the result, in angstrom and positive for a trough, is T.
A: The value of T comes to -2.5 angstrom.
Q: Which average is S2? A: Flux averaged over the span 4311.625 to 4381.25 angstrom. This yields 19.9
